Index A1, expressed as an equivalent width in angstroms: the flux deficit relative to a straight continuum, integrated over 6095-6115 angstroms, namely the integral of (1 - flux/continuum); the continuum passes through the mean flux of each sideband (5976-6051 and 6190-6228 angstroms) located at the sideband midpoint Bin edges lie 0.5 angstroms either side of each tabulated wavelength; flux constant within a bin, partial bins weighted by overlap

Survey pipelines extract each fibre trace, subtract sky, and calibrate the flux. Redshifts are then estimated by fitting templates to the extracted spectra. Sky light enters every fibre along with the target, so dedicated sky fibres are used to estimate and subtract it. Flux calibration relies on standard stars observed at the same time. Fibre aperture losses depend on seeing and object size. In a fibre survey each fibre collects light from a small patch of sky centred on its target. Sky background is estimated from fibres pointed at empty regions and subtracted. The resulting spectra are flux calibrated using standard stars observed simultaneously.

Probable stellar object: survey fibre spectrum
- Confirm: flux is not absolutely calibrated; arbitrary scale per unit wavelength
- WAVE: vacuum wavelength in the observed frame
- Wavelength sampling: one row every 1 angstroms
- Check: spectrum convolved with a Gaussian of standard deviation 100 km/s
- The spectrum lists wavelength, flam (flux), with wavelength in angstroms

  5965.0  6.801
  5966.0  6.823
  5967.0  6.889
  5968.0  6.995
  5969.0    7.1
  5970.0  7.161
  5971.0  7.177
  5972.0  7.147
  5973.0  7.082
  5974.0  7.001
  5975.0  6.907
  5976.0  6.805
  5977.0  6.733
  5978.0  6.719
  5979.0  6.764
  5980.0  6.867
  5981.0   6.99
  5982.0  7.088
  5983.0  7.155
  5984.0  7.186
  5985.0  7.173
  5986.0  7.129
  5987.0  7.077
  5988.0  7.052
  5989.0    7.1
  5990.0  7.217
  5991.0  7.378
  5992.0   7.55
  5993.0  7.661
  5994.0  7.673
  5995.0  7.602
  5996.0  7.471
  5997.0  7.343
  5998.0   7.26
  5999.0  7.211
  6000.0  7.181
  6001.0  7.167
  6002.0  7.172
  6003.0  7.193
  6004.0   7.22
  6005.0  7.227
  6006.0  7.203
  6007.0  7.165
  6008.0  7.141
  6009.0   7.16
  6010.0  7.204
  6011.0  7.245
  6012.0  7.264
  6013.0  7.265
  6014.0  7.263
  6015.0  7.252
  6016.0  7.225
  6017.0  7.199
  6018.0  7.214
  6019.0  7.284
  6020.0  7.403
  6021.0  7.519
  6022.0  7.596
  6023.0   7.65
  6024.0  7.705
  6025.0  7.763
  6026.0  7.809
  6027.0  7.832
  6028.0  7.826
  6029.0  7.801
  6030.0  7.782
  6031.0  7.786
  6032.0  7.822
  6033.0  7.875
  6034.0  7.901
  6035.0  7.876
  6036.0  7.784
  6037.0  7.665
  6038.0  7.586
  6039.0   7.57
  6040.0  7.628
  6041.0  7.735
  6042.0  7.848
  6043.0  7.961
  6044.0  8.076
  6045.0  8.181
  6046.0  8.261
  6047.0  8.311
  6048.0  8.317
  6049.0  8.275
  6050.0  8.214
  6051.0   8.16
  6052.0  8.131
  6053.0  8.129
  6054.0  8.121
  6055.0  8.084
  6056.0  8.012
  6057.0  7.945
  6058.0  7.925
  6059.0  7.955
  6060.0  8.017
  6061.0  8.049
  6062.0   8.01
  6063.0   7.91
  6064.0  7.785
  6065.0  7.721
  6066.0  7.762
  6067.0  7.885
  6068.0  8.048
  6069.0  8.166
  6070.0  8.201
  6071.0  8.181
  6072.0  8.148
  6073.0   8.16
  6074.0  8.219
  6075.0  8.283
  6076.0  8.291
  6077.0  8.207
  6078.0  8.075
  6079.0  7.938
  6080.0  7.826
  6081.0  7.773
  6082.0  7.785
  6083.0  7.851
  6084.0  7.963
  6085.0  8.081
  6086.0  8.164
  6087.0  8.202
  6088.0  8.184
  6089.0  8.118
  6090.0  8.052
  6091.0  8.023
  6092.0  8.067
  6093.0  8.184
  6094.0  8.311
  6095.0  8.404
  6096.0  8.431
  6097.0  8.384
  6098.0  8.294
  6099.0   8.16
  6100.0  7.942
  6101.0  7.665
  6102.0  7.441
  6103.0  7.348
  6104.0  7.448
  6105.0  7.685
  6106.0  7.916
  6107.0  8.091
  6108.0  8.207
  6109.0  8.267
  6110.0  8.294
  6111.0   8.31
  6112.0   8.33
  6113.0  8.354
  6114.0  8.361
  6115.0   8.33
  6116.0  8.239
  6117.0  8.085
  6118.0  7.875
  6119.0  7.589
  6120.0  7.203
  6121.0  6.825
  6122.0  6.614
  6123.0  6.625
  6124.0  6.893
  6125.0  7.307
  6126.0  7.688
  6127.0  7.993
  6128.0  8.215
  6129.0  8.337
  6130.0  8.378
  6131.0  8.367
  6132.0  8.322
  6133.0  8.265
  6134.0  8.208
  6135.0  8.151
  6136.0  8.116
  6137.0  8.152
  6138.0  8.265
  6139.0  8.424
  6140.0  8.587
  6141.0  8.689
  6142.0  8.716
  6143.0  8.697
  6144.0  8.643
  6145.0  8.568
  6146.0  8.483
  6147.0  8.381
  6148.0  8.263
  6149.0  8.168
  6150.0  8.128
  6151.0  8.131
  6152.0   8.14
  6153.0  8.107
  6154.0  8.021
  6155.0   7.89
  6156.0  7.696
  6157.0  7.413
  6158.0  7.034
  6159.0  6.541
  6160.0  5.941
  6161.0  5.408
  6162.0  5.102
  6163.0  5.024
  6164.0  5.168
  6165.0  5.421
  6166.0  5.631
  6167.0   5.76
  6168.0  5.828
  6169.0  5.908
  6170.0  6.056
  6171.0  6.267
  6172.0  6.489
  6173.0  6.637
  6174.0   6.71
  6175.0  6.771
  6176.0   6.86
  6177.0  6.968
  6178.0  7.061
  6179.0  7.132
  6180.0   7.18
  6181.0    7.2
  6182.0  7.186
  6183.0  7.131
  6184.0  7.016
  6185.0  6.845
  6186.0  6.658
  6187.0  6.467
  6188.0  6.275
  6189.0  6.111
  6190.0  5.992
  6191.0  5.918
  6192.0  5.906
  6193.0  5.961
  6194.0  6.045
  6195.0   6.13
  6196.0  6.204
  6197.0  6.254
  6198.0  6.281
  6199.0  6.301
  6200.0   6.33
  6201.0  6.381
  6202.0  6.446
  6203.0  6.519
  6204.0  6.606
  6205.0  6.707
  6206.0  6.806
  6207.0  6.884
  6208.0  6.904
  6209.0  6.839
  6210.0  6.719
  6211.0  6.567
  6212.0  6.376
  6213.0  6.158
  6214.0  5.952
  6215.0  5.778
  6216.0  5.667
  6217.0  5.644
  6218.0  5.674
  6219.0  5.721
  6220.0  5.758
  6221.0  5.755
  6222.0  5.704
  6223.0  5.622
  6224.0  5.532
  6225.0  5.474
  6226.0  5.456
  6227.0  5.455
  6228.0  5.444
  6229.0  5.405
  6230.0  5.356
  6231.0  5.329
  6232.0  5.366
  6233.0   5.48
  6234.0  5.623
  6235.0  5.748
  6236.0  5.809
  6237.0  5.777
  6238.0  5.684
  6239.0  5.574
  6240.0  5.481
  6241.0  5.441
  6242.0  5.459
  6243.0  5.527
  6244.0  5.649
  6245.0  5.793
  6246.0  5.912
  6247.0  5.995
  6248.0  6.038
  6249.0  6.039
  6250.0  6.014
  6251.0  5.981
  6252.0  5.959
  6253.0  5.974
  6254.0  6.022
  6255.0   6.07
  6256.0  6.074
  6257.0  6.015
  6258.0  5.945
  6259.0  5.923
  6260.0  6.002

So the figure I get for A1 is -3.6 angstroms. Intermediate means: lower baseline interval 7.47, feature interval 8.06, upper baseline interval 6.11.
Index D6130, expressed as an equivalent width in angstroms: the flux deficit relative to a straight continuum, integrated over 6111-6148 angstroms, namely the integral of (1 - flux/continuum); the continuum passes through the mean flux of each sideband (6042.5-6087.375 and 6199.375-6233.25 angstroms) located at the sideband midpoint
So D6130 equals -4.6 angstroms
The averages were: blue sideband 8.06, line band 8.07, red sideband 6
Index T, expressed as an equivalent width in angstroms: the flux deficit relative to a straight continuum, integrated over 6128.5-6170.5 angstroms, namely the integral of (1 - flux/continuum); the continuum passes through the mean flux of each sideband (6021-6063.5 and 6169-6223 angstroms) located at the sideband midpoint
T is -3.7 angstroms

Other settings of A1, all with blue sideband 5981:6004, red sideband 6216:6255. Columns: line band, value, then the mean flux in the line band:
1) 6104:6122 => -4.1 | 7.94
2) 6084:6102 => -4.1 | 8.13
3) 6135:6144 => -3.1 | 8.45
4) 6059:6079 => -3.8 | 8.05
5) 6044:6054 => -1.9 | 8.21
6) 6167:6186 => -2.0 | 6.71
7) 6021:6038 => -1.8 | 7.77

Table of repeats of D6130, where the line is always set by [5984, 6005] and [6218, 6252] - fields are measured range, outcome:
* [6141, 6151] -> -3.49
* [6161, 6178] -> 0.13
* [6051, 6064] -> -2.20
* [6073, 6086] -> -2.57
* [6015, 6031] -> -1.08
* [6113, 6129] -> -3.01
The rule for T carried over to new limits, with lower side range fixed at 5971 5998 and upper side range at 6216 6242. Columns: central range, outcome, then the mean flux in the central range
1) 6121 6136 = -3.79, 7.79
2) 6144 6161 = -4.74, 7.76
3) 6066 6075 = -2.07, 8.11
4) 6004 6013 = -0.27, 7.21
